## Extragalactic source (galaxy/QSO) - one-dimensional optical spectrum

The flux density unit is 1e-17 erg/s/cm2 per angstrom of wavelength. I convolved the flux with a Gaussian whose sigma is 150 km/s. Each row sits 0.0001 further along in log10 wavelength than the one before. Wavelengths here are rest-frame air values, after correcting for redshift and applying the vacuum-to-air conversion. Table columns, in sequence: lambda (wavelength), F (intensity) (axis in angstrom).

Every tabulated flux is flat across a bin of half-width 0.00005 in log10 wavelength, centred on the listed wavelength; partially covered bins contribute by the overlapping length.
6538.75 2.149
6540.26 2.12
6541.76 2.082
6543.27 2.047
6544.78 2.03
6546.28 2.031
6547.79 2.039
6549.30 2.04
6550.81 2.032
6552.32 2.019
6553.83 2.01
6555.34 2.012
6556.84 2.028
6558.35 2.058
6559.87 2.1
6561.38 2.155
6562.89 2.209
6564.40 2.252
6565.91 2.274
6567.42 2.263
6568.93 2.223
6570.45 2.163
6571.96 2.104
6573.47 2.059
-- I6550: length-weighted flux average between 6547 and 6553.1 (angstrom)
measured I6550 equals 2.03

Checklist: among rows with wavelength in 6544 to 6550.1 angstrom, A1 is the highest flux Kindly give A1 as 2.04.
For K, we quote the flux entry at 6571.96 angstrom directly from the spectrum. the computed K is 2.104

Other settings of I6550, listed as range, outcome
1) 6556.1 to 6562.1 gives 2.08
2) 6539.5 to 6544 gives 2.08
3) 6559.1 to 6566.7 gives 2.2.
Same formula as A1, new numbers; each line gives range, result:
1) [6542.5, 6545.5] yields 2.047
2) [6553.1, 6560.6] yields 2.1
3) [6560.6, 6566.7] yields 2.274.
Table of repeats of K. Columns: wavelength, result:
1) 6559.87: 2.1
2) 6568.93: 2.223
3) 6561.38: 2.155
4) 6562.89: 2.209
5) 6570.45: 2.163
